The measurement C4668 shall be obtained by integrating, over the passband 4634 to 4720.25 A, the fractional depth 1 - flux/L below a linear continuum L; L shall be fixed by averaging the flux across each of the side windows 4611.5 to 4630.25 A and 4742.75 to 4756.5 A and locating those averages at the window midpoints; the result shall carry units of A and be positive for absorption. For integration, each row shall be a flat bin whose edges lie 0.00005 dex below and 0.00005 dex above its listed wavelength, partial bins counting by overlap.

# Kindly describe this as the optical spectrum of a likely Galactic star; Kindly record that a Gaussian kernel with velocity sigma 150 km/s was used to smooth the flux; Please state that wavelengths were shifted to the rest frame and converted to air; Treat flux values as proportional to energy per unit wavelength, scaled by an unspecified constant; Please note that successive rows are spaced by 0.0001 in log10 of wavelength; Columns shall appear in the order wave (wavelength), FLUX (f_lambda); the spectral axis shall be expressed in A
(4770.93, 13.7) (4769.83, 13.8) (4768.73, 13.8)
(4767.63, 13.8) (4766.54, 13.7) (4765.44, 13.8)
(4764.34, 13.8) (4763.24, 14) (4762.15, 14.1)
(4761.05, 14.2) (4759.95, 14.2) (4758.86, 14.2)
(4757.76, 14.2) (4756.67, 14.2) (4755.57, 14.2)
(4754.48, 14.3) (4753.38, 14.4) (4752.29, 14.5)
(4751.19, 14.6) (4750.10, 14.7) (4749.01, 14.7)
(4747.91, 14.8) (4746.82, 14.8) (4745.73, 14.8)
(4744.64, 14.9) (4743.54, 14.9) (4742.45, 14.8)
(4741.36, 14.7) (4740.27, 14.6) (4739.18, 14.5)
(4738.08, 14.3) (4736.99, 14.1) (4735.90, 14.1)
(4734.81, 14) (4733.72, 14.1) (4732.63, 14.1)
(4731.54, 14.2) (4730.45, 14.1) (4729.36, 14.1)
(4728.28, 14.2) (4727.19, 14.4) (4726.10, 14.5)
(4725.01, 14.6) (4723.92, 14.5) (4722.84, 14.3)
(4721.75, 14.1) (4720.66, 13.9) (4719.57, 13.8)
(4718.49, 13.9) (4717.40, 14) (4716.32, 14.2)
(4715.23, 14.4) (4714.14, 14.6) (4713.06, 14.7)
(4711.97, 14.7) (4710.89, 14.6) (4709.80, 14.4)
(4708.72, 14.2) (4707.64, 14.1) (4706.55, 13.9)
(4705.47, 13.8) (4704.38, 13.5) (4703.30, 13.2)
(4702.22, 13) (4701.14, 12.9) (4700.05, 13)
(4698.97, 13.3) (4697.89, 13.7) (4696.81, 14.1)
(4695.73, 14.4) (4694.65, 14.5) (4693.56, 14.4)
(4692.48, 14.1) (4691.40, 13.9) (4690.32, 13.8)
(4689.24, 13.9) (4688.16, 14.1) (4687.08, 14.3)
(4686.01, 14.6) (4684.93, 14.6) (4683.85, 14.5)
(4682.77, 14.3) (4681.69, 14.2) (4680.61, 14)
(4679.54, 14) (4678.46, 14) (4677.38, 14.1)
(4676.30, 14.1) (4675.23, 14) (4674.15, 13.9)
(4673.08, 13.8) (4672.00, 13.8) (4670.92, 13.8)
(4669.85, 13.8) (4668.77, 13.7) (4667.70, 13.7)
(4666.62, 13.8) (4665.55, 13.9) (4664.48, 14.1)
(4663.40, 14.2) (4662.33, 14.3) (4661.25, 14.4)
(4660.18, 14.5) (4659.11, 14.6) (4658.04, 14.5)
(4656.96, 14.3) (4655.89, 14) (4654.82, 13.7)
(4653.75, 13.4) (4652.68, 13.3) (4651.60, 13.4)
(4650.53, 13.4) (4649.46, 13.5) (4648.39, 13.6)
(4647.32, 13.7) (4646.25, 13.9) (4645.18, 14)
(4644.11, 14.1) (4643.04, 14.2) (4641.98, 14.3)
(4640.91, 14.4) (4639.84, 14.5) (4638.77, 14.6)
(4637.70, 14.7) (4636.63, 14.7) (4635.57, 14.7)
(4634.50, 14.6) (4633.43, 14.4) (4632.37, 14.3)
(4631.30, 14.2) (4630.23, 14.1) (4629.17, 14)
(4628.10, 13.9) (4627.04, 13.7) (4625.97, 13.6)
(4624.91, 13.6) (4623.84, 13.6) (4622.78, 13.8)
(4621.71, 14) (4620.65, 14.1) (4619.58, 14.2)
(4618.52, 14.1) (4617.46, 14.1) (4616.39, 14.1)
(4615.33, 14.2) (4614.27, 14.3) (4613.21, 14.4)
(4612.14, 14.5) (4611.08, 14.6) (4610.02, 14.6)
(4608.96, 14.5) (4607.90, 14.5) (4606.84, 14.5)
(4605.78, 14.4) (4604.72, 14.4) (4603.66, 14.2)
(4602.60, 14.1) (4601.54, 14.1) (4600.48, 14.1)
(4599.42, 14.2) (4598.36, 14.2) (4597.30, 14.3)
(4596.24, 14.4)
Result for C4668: 1.4 A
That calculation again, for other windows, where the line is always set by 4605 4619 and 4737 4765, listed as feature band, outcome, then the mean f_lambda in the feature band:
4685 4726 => 1.1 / 14.1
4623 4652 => 0.7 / 14.1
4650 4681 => 1.0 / 13.9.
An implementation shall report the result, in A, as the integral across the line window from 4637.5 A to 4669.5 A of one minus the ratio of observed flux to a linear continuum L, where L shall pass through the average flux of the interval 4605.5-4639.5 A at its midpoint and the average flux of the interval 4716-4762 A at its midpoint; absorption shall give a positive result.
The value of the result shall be 0.6 A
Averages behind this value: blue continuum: 14.2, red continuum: 14.3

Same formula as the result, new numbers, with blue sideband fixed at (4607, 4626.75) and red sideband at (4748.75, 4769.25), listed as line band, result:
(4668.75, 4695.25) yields 0.13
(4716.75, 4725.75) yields 0.01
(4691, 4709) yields 0.52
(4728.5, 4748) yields -0.35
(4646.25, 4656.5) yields 0.42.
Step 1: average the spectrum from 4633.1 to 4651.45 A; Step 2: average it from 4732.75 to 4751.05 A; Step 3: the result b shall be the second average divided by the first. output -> 1.0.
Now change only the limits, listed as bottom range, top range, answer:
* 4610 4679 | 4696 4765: 1.01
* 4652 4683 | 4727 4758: 1.03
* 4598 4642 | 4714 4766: 1.01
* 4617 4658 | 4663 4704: 0.99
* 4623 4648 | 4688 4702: 0.98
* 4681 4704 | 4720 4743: 1.03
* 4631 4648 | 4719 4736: 0.99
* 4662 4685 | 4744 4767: 1.02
